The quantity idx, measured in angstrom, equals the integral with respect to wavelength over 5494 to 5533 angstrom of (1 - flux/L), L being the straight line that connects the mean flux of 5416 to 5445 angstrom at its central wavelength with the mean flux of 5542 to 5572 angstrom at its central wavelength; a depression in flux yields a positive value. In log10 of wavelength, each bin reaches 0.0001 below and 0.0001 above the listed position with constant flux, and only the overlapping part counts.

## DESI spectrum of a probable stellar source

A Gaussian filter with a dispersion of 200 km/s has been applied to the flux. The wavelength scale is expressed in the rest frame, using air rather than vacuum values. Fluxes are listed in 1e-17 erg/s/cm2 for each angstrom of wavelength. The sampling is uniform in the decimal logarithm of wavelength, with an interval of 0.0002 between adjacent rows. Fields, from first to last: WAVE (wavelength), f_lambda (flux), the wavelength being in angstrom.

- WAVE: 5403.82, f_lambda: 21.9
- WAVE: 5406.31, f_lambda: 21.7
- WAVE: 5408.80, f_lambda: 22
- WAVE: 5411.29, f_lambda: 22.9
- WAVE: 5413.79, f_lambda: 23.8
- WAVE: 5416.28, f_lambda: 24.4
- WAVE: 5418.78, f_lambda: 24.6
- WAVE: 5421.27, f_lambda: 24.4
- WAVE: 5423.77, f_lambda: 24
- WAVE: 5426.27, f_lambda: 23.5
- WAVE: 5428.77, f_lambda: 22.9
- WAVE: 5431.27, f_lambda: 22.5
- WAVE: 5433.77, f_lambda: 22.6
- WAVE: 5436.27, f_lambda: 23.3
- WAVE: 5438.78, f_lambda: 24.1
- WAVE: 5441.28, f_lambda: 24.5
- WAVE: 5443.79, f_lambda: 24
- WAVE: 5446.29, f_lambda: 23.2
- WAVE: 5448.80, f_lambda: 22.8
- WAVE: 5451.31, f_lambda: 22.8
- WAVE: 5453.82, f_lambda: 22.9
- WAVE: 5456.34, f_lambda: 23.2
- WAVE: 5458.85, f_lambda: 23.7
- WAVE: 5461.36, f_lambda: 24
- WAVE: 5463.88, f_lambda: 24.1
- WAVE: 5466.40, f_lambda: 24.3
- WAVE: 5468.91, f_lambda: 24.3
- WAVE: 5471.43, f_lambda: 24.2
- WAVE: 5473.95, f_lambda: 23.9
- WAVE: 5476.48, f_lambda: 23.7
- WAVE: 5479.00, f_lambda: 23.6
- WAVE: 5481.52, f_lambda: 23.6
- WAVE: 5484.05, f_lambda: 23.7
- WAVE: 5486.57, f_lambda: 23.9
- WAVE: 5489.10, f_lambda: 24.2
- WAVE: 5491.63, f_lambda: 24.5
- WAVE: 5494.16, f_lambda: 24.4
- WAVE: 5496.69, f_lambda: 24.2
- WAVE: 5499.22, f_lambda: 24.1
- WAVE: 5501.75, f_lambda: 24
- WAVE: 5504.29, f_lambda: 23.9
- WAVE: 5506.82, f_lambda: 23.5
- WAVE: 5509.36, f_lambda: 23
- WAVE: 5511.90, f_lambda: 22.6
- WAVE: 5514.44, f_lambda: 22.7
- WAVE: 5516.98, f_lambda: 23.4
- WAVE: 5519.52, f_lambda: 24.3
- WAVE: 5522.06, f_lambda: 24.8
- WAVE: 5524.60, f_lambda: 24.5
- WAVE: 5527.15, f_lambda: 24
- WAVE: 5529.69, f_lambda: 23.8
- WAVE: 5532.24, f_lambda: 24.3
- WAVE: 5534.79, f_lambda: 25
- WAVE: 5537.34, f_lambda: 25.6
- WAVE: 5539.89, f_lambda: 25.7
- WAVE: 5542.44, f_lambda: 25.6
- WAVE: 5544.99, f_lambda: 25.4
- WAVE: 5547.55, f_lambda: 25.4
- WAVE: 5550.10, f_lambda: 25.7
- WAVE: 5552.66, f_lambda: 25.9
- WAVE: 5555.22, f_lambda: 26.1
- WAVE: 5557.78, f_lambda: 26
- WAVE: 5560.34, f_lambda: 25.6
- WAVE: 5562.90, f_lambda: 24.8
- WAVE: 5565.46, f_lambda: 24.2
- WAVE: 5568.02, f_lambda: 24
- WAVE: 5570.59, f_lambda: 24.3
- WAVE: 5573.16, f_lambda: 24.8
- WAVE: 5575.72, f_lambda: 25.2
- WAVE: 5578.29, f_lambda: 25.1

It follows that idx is 1.4 angstrom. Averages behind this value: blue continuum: 23.7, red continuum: 25.2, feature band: 23.8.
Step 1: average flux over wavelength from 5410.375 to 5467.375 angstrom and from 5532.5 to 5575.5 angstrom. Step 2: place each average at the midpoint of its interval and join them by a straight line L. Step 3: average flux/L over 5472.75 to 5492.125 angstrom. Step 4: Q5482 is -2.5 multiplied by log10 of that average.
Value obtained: 0.02 mag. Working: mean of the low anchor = 23.6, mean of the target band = 23.9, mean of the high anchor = 25.2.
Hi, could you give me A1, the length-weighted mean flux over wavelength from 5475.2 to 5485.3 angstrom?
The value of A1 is 23.6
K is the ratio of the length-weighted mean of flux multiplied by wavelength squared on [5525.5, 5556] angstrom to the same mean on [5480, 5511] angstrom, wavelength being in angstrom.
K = 1.07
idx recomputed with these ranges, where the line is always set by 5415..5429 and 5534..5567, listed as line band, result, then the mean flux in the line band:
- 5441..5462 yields 0.84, 23.4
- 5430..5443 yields 0.42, 23.4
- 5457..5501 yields 1.18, 24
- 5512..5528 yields 0.81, 23.9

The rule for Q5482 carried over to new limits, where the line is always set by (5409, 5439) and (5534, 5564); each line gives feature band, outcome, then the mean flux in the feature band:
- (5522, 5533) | 0.044 mag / 24.2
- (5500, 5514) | 0.068 mag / 23.4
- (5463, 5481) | 0.014 mag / 24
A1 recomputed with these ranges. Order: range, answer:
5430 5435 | 22.6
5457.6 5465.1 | 23.9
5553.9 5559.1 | 26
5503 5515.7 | 23.1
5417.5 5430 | 23.9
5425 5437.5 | 23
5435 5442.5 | 24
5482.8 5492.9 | 24.1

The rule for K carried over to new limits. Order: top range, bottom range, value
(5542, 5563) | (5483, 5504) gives 1.09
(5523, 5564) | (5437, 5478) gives 1.10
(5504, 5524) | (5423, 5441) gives 1.04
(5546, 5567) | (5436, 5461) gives 1.13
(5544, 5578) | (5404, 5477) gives 1.12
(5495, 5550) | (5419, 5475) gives 1.06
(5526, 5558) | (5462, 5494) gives 1.08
